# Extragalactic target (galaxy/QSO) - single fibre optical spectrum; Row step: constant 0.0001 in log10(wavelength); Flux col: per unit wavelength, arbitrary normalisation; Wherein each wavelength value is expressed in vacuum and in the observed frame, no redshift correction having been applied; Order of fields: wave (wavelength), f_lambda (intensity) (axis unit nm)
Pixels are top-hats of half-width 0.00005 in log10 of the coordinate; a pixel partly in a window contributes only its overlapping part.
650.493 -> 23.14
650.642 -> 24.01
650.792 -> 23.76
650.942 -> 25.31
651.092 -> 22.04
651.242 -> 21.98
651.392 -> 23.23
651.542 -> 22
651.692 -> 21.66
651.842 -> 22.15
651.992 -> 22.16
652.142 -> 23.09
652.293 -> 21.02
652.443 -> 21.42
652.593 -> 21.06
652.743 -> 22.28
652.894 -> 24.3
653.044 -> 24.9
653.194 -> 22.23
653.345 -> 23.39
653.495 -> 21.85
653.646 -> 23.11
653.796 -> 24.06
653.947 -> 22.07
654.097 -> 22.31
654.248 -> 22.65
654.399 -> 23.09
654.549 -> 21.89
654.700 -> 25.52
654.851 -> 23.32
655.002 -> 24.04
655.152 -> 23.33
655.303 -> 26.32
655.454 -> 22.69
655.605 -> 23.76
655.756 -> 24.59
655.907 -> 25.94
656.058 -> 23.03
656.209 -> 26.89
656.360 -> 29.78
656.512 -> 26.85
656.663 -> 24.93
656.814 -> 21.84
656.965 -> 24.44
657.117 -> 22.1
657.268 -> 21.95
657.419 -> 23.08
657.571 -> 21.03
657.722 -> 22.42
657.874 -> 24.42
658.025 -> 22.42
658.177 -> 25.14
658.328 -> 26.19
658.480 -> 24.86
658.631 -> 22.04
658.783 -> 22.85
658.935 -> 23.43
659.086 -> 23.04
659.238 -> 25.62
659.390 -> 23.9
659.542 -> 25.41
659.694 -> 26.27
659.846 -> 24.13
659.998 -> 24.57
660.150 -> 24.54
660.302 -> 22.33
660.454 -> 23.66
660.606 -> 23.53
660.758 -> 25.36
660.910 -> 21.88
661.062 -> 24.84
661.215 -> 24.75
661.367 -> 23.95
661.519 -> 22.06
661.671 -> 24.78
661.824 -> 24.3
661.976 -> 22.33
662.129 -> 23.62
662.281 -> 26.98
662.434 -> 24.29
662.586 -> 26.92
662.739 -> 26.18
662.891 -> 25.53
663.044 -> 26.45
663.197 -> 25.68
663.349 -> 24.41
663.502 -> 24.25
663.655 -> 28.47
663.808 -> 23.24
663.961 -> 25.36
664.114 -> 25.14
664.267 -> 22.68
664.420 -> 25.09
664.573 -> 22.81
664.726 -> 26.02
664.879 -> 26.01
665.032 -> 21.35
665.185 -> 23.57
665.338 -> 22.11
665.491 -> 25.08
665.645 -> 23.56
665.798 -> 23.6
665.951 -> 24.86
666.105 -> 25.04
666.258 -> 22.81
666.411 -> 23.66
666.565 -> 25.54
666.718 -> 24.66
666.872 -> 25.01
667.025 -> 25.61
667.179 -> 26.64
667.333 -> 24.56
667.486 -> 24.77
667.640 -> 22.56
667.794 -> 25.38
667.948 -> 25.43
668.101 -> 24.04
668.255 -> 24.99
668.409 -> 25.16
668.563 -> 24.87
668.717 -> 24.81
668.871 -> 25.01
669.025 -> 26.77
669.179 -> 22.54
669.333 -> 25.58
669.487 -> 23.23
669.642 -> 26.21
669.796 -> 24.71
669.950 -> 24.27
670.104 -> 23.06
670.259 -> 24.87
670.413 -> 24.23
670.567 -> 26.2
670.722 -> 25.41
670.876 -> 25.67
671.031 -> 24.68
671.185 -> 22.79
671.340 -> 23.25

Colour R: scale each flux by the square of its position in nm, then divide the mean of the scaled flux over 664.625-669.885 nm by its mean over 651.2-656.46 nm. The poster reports 1.09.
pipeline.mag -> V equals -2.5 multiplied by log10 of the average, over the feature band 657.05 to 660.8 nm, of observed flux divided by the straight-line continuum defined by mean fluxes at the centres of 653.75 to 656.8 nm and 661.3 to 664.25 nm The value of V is 0.04 mag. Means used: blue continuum 24.3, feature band 23.8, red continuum 24.9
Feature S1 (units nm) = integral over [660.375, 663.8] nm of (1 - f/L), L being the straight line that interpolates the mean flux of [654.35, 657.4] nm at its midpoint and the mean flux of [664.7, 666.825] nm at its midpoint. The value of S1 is -0.07 nm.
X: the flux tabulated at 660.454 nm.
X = 23.66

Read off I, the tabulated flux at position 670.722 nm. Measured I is 25.41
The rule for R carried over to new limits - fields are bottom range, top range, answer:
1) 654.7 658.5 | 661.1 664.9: 1.05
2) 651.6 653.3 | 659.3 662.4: 1.11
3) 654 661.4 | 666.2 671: 1.07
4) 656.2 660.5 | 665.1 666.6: 1.02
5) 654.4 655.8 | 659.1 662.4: 1.03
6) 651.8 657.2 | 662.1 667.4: 1.08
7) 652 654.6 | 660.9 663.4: 1.12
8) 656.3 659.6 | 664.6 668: 1.05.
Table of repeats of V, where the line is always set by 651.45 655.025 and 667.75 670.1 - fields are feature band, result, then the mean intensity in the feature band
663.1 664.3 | -0.04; 25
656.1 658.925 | -0.03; 24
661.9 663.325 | -0.06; 25.3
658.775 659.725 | -0.04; 24.4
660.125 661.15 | 0.00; 23.7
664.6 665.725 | 0.02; 23.9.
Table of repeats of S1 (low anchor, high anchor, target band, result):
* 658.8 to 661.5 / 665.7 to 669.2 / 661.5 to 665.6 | -0.040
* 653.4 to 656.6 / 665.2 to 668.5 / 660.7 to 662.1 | 0.033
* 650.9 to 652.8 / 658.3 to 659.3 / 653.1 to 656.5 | -0.154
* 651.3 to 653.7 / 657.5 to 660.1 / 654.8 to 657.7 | -0.100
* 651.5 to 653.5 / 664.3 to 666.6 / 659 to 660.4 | -0.066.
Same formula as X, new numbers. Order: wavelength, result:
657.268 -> 21.95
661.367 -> 23.95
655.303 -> 26.32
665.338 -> 22.11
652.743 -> 22.28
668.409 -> 25.16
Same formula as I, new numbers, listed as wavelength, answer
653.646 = 23.11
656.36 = 29.78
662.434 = 24.29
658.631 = 22.04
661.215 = 24.75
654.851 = 23.32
